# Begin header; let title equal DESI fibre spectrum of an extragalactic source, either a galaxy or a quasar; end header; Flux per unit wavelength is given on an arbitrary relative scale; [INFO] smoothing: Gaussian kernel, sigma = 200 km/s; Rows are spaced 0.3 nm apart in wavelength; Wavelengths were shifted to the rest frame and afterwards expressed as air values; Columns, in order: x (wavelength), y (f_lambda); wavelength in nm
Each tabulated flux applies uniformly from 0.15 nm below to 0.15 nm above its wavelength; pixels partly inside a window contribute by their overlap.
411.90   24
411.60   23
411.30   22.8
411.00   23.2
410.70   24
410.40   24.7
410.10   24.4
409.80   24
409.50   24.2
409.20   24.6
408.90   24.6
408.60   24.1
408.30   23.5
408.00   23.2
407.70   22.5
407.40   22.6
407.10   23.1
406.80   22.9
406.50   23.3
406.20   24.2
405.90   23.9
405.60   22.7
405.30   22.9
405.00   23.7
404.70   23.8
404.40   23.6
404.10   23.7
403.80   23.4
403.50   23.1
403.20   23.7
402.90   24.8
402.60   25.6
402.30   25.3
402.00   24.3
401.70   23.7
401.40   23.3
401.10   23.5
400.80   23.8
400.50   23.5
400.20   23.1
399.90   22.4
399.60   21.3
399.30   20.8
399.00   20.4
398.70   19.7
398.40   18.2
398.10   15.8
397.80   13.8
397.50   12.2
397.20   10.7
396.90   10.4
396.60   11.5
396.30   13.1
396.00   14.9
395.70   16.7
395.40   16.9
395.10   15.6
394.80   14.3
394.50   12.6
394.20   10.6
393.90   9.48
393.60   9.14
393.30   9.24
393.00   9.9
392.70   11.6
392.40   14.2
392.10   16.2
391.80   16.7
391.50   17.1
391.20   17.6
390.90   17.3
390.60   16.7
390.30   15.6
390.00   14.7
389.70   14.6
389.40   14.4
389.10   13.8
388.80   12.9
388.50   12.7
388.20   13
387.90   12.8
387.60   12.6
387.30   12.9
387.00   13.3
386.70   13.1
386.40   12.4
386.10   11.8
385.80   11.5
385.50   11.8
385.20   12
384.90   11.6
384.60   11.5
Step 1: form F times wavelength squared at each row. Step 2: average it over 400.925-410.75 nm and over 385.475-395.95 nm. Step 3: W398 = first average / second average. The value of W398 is 1.9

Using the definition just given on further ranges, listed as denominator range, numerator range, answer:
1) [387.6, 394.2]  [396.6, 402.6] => 1.51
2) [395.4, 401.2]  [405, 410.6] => 1.41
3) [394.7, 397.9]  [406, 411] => 1.85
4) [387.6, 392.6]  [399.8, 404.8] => 1.70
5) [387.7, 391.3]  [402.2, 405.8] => 1.75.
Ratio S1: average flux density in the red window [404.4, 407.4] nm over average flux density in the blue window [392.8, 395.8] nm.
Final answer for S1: 1.9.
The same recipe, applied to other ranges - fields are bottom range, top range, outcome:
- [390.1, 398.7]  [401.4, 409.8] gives 1.70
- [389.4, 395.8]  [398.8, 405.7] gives 1.65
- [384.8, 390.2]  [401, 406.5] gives 1.84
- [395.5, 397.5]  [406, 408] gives 1.79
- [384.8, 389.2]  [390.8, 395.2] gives 1.07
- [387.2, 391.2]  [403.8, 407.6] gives 1.63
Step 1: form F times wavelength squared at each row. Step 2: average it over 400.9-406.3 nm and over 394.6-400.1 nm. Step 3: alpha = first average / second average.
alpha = 1.53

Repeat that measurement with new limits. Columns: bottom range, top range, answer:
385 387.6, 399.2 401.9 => 1.99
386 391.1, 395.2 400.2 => 1.24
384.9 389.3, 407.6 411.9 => 2.12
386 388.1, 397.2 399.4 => 1.39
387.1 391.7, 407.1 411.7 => 1.79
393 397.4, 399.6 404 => 1.97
